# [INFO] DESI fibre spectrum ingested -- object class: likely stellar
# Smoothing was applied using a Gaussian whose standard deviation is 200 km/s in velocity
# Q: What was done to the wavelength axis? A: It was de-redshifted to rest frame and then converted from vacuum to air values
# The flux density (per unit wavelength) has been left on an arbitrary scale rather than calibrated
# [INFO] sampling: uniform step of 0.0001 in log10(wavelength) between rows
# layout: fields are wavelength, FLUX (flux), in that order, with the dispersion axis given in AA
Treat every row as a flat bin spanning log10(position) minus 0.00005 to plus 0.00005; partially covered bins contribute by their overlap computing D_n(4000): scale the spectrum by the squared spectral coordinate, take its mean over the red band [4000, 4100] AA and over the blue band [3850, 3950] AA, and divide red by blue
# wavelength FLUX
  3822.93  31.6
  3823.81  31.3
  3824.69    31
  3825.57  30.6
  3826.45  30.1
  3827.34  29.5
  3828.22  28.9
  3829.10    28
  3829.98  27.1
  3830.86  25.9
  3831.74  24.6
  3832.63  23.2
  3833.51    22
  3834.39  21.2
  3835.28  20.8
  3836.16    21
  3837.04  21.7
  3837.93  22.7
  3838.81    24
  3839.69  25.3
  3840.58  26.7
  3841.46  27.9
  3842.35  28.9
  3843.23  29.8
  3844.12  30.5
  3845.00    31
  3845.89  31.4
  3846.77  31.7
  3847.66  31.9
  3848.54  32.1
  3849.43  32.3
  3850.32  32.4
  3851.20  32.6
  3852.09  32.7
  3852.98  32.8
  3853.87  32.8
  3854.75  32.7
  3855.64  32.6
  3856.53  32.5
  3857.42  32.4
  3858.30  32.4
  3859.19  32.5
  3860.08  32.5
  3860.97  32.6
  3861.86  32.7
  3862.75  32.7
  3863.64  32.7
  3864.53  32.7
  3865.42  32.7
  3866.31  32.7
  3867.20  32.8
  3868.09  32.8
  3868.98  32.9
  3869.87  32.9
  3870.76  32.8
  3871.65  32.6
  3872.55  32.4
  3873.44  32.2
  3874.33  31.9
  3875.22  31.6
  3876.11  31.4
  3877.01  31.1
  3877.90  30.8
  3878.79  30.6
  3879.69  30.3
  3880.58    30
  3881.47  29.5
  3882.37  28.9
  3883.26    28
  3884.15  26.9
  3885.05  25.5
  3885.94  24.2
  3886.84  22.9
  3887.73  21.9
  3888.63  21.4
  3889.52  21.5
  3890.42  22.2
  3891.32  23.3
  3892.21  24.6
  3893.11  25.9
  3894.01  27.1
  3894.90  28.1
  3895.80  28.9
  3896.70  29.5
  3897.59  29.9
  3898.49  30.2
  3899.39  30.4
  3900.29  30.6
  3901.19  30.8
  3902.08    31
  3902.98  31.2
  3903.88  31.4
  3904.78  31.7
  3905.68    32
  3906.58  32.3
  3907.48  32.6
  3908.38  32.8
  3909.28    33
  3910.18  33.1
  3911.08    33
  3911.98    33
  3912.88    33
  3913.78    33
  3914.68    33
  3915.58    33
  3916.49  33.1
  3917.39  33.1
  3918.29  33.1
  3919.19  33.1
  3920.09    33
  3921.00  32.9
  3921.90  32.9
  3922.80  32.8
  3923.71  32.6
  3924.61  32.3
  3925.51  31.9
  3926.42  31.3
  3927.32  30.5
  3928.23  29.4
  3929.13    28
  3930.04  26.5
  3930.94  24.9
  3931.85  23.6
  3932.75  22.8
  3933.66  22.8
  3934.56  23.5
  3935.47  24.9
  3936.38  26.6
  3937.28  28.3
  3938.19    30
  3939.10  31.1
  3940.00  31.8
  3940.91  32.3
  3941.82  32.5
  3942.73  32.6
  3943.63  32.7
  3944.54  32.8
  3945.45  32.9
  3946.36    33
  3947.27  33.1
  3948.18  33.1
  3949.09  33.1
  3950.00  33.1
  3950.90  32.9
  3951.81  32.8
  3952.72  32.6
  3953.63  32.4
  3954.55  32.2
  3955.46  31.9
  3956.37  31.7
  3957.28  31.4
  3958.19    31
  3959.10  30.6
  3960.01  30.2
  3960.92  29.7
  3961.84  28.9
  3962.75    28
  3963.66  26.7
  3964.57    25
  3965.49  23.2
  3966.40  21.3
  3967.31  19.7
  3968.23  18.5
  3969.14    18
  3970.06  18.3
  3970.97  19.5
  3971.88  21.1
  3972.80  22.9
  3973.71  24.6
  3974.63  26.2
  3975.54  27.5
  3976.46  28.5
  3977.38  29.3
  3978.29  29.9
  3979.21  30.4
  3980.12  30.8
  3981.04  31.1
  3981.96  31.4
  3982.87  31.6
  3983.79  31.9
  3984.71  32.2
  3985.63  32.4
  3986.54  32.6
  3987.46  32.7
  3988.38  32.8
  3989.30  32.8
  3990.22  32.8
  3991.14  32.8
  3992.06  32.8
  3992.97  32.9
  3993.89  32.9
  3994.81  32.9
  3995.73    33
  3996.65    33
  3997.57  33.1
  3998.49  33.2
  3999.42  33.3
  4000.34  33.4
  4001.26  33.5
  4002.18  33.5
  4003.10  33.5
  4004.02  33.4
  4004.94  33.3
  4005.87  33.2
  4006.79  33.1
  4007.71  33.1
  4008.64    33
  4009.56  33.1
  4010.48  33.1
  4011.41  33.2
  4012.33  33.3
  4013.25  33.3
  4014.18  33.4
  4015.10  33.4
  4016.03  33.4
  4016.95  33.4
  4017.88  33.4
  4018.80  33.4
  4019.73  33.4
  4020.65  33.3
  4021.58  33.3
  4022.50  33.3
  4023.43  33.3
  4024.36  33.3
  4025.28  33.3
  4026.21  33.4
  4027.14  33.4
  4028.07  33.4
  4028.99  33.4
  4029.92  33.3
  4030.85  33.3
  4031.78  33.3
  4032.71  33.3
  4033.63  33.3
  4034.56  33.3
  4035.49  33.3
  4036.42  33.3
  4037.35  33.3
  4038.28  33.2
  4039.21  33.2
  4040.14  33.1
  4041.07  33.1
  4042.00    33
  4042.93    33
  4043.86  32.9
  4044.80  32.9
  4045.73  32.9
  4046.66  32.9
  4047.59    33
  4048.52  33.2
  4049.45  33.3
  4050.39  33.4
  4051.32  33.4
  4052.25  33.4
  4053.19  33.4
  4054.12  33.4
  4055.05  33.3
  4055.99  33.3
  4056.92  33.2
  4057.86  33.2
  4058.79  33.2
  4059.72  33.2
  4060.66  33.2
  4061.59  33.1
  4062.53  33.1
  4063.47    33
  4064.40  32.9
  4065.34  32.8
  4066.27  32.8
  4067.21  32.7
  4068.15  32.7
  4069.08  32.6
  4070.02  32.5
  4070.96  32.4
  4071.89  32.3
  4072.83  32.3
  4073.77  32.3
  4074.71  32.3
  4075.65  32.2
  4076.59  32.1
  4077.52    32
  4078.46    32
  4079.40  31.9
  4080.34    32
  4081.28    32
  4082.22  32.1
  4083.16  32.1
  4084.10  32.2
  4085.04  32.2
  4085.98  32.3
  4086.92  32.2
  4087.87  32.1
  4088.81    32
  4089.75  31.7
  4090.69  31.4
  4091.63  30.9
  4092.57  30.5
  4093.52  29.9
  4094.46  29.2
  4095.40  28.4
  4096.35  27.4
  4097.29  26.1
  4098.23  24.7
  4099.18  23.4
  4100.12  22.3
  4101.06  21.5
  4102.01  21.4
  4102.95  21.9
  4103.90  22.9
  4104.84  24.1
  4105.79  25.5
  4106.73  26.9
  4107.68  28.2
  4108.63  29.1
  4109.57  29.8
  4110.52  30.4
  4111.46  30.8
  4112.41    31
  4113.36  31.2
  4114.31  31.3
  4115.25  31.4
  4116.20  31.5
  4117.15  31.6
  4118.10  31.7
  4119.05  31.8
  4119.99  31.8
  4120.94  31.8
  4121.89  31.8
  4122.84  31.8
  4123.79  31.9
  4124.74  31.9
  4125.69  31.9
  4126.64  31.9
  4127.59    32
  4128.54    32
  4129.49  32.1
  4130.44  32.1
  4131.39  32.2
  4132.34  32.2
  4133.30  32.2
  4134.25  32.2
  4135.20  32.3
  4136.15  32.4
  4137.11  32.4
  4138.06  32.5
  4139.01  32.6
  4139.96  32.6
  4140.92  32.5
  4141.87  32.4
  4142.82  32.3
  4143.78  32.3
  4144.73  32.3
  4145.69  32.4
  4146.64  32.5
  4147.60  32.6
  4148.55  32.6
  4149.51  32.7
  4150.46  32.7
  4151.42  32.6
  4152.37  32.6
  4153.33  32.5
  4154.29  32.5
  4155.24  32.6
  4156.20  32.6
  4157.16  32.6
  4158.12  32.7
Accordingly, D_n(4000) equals 1.15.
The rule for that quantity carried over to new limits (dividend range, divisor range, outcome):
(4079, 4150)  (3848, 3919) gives 1.11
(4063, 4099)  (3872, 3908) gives 1.20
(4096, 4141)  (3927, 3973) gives 1.15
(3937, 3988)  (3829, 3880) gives 1.03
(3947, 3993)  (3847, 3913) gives 1.00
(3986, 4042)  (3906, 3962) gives 1.11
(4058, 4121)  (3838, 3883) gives 1.09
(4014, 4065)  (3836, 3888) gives 1.20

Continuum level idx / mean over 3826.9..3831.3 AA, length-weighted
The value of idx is 27.9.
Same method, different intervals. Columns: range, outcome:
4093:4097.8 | 28.2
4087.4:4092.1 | 31.7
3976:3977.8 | 28.8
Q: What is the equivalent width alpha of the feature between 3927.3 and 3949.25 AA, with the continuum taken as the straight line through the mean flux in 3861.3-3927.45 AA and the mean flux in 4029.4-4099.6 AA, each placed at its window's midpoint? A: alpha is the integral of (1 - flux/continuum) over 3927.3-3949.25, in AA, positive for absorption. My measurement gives 1.2 AA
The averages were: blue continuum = 30.5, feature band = 29.2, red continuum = 32.2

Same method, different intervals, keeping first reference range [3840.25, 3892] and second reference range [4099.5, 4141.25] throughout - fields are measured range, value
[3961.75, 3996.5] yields 2.32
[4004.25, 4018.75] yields -1.47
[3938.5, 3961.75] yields -1.41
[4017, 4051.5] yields -3.51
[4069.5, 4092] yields -1.45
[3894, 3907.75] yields -0.13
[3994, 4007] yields -1.31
